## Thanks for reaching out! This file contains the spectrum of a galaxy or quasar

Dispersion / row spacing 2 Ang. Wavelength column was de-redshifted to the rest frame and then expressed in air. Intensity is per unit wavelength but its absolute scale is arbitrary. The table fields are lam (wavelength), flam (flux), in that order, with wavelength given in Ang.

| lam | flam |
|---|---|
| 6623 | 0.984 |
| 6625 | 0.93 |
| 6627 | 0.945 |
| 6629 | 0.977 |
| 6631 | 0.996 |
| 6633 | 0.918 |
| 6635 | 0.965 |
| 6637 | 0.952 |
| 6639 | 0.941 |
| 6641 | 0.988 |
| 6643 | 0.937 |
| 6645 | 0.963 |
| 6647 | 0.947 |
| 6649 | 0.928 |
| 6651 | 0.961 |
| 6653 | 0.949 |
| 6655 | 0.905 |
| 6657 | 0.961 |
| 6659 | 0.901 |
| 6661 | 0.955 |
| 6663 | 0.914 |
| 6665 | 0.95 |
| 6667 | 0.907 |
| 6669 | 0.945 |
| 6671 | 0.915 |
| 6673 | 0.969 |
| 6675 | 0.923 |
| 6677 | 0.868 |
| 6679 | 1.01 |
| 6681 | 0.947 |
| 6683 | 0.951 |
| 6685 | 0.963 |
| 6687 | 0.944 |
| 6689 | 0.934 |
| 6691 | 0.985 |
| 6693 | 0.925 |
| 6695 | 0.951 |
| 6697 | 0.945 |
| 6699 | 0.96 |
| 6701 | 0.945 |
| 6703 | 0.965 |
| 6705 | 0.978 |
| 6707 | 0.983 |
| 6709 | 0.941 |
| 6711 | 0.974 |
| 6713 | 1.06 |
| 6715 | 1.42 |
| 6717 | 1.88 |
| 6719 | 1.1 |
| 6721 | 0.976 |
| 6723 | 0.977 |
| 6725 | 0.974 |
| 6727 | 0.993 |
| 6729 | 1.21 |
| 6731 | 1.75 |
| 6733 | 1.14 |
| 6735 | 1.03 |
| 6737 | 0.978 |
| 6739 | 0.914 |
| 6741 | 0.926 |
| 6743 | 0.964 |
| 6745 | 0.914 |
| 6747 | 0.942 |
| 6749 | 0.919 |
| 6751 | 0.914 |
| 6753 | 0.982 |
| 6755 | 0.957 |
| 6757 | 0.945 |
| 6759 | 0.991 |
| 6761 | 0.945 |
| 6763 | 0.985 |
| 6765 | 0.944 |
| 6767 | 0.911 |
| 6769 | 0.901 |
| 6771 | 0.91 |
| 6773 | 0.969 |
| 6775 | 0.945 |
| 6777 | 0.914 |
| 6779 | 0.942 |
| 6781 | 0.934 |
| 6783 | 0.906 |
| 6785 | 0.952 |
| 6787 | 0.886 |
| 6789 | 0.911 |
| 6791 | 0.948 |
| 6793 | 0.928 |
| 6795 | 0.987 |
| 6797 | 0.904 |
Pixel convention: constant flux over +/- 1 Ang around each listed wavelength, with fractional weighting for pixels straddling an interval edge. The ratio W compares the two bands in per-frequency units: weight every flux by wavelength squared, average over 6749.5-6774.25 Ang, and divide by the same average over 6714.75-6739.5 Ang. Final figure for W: 0.81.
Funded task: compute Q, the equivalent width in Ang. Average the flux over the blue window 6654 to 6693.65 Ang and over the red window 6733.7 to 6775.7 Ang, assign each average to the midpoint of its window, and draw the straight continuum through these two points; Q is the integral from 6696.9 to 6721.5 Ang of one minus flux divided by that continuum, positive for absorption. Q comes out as -3.94 Ang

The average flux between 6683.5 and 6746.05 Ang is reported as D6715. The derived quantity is 1.05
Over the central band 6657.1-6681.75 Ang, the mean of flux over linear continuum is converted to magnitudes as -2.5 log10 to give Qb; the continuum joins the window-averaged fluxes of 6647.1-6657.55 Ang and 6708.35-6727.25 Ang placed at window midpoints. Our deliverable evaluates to 0.06 mag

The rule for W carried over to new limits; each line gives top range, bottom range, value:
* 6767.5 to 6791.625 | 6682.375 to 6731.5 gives 0.89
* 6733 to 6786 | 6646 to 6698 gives 1.03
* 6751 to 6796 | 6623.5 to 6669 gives 1.03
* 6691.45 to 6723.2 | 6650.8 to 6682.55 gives 1.15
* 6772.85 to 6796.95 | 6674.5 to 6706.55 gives 1.01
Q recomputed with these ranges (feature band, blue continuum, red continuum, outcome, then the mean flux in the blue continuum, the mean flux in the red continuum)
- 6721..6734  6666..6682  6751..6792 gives -3.1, 0.935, 0.938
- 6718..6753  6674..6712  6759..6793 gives -3.4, 0.952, 0.933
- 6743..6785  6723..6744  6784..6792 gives 2.3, 1.08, 0.924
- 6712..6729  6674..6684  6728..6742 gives -1.4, 0.94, 1.14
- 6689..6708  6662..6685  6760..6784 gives -0.4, 0.937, 0.934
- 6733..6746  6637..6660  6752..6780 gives -0.3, 0.944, 0.946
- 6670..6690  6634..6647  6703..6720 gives 2.3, 0.957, 1.16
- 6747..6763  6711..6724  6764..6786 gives 1.2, 1.22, 0.93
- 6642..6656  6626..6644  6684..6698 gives 0.2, 0.958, 0.95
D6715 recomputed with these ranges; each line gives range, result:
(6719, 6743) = 1.07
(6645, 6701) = 0.942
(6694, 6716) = 1.01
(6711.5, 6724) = 1.23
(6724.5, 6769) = 1.01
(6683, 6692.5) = 0.954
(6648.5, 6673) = 0.934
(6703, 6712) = 0.969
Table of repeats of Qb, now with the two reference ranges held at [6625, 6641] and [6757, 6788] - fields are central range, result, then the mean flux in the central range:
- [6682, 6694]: 0.00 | 0.95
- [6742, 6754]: 0.00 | 0.939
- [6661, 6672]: 0.03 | 0.929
